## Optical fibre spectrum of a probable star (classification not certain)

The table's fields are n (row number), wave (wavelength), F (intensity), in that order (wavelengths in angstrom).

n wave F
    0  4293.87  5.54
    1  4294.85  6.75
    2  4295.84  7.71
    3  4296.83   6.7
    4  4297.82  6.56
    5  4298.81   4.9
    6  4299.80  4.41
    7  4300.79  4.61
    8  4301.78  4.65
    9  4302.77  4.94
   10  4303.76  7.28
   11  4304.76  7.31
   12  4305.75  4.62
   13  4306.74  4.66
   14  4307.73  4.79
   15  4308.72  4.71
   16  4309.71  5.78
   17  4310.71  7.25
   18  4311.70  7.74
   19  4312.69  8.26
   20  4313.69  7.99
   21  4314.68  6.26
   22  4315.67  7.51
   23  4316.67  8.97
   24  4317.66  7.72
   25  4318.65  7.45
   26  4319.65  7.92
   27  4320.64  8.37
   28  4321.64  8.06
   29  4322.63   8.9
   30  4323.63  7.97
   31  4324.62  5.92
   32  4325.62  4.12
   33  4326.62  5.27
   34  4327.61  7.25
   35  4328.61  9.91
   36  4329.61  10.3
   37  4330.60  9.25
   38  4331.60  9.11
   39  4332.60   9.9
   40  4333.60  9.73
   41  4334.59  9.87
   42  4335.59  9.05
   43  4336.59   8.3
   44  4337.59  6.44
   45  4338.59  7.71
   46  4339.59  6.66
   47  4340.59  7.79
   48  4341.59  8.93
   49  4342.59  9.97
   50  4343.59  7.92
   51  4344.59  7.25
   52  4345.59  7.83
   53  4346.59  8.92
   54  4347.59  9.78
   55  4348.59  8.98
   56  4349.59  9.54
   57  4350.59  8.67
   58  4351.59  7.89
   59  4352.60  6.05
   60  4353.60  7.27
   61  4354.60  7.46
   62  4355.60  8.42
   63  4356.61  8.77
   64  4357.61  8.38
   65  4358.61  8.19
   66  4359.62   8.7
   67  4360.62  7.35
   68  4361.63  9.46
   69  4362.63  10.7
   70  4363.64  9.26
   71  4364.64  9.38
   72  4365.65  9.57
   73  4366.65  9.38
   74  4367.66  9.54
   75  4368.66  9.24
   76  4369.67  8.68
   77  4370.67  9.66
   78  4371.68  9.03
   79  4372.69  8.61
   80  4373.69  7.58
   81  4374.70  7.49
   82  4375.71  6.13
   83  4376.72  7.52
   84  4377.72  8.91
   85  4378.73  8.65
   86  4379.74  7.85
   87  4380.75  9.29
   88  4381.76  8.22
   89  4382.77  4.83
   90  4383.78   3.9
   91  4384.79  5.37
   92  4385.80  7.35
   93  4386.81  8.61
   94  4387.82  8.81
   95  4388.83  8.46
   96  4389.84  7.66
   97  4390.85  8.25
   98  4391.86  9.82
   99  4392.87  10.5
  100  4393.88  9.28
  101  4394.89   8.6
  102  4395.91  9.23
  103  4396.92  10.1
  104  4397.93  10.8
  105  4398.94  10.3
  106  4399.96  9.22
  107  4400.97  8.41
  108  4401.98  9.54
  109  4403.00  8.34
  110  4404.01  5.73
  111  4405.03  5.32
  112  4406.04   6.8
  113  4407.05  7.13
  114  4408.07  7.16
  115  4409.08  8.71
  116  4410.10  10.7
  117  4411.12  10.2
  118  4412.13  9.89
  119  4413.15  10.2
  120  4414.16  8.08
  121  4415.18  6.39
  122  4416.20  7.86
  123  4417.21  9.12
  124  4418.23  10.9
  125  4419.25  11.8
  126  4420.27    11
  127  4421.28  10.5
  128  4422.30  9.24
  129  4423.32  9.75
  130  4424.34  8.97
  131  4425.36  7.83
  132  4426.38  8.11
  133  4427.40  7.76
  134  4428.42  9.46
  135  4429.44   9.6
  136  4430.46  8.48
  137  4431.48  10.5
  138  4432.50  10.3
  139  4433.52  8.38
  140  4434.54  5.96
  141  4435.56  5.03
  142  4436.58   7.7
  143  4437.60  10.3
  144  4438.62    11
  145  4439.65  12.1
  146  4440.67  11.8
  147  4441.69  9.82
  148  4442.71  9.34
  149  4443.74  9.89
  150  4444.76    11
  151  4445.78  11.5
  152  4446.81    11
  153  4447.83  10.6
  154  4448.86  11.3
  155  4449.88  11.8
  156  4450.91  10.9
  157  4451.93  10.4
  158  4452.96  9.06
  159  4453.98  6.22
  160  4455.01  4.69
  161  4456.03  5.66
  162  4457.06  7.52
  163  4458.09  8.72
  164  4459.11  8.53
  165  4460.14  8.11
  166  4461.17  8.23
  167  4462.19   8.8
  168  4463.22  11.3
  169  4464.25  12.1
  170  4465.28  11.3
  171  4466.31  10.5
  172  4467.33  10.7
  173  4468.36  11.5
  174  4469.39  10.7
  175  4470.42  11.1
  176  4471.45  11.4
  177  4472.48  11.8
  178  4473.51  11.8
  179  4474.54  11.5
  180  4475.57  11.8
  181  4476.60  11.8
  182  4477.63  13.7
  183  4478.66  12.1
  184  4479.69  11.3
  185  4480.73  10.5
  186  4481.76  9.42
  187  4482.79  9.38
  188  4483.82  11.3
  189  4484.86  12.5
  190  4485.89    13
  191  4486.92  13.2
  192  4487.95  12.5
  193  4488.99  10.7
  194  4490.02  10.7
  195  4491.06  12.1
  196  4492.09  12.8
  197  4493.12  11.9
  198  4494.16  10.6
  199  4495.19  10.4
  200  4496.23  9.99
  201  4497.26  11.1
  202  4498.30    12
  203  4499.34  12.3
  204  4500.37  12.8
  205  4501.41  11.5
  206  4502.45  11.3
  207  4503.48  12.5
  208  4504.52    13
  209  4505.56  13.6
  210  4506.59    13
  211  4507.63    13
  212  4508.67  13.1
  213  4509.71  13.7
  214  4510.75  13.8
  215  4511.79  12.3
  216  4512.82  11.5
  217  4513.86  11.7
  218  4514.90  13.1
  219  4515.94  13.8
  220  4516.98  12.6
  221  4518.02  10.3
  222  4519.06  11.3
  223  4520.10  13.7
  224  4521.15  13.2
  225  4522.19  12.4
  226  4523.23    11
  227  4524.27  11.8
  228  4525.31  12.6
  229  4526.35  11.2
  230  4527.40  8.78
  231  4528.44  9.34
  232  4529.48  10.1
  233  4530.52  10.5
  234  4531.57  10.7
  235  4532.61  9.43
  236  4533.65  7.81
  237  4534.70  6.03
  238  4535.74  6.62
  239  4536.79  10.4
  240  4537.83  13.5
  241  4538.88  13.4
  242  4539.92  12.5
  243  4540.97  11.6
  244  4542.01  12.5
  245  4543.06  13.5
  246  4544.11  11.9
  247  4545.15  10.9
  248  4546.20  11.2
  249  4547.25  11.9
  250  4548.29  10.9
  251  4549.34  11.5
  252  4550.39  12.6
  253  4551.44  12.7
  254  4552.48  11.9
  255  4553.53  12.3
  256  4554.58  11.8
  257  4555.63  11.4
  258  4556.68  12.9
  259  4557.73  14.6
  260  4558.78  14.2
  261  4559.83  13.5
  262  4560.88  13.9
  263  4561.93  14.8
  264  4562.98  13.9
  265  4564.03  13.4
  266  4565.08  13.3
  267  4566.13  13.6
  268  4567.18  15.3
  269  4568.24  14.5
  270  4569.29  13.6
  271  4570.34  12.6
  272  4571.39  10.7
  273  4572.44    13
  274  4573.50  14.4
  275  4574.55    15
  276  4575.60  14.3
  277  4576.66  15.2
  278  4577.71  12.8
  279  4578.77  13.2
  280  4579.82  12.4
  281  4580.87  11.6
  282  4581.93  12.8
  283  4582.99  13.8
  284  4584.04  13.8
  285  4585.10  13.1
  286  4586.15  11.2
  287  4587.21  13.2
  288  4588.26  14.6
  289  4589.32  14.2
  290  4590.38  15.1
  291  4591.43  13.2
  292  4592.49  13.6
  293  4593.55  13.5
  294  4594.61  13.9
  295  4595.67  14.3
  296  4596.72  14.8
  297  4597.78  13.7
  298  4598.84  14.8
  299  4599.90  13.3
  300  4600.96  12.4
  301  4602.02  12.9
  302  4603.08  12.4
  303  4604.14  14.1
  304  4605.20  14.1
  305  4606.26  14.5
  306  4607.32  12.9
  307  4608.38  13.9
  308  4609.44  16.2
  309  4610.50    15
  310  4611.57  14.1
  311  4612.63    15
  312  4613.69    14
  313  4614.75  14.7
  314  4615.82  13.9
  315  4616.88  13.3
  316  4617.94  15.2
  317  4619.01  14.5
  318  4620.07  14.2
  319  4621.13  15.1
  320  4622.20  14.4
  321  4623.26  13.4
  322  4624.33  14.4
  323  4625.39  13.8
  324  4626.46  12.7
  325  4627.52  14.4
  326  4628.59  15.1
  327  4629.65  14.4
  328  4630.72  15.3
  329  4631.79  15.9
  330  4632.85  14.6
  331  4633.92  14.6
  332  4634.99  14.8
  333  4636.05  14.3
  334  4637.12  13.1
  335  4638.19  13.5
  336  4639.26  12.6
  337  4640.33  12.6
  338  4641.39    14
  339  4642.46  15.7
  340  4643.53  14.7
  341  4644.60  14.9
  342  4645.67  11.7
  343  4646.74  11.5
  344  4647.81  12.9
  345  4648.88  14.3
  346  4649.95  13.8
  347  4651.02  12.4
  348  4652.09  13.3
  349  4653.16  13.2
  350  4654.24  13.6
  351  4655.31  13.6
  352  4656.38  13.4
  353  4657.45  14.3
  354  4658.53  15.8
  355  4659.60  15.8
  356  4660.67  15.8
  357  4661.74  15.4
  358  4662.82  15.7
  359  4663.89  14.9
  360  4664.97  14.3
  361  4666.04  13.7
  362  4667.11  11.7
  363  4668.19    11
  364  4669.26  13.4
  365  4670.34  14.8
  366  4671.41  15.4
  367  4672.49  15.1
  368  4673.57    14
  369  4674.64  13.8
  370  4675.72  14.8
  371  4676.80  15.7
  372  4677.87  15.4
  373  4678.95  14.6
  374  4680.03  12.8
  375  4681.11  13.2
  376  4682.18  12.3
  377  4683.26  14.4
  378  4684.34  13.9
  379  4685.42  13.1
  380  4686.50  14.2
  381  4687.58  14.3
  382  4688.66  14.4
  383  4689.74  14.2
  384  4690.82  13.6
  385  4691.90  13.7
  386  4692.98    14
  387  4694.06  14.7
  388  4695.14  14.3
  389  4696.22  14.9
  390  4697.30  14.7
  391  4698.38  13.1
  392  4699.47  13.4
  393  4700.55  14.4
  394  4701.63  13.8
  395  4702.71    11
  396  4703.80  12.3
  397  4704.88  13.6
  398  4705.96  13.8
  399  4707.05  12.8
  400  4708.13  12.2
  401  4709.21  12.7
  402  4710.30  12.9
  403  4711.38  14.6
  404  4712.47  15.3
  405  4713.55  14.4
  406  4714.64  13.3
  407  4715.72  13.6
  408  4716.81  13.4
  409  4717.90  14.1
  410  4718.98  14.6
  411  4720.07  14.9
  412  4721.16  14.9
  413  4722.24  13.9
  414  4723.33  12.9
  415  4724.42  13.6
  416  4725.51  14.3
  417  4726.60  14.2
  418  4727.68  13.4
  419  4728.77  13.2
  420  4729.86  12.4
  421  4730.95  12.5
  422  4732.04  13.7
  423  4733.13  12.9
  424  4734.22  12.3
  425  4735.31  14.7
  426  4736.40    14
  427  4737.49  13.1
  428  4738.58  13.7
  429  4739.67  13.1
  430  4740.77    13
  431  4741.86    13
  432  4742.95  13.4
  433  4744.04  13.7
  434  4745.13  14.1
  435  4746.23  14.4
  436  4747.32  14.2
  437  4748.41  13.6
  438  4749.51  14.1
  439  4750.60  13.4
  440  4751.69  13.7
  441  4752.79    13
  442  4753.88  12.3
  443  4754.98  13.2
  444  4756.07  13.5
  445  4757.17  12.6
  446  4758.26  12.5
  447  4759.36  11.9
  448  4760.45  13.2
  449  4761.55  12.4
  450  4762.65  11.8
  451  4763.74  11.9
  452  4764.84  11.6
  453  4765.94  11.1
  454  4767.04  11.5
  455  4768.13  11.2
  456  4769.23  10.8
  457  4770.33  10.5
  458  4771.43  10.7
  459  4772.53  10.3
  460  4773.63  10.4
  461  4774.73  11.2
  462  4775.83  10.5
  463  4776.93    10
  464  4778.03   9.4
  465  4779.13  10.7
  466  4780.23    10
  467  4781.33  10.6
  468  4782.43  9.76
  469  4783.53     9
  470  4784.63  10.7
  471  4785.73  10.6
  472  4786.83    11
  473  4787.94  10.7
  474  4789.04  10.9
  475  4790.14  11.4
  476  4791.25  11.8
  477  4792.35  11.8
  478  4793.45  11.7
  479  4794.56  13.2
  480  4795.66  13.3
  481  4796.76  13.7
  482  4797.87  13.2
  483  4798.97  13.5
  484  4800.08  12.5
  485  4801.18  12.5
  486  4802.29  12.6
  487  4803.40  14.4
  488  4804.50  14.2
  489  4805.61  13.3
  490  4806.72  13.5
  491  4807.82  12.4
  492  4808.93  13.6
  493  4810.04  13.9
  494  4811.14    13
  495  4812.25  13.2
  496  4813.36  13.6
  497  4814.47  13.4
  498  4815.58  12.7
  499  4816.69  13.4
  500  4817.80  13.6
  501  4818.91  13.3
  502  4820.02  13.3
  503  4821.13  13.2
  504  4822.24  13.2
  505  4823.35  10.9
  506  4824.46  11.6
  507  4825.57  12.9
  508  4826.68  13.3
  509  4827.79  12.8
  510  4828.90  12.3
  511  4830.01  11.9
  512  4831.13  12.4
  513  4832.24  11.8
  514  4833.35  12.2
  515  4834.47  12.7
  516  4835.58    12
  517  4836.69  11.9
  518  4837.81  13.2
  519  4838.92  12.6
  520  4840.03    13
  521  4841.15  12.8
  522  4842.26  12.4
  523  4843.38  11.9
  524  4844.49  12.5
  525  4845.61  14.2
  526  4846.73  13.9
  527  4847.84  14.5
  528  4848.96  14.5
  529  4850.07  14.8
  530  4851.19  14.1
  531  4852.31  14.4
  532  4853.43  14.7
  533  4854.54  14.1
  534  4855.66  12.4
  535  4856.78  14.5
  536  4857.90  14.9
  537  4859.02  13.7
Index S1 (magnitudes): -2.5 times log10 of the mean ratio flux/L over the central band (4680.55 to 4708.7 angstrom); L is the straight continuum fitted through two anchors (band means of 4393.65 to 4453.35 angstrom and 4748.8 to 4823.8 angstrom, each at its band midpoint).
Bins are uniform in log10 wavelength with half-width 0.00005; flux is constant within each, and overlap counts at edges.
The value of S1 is -0.19 mag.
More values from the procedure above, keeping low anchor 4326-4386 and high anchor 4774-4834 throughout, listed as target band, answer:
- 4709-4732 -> -0.20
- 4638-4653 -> -0.23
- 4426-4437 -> 0.08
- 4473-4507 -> -0.23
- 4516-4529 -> -0.19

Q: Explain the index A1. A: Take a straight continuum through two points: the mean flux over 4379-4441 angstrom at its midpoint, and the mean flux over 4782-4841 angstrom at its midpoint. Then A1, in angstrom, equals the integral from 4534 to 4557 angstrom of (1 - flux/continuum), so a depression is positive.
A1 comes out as -3.4 angstrom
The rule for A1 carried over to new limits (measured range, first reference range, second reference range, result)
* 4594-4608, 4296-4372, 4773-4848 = -4.57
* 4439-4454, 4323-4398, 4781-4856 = -2.34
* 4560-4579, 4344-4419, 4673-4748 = -3.78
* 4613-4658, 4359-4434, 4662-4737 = -4.40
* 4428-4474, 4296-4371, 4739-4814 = -3.91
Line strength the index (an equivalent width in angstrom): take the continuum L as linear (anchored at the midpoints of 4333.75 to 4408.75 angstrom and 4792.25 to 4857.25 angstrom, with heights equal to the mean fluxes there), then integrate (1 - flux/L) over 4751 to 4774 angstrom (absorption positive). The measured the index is 0.9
